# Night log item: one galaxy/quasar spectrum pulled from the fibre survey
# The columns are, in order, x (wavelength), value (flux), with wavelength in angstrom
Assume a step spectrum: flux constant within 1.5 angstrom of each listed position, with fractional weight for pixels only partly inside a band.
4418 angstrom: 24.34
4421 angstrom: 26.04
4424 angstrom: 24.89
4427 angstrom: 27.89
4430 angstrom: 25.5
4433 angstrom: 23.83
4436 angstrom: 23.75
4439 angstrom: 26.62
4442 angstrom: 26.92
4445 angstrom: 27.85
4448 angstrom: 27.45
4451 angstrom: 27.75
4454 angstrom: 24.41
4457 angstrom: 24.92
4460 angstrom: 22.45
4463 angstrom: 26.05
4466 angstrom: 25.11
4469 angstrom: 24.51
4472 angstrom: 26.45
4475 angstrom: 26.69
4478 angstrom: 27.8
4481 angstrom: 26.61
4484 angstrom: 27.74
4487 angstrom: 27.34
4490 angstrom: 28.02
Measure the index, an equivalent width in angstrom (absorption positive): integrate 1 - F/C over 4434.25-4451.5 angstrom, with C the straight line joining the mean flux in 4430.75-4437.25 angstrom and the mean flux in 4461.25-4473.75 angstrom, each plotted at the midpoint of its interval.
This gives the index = -1.6 angstrom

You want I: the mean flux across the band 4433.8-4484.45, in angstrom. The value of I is 26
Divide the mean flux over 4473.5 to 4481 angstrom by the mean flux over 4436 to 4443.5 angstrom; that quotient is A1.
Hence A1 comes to 1.0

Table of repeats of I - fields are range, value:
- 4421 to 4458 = 26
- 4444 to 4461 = 25.8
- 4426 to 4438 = 25.2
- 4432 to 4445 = 25.6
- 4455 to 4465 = 24.5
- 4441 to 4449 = 27.4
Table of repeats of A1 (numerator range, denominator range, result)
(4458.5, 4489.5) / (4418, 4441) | 1.03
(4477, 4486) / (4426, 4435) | 1.07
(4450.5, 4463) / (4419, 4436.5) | 0.98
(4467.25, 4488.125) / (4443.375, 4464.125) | 1.03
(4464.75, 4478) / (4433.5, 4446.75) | 0.99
